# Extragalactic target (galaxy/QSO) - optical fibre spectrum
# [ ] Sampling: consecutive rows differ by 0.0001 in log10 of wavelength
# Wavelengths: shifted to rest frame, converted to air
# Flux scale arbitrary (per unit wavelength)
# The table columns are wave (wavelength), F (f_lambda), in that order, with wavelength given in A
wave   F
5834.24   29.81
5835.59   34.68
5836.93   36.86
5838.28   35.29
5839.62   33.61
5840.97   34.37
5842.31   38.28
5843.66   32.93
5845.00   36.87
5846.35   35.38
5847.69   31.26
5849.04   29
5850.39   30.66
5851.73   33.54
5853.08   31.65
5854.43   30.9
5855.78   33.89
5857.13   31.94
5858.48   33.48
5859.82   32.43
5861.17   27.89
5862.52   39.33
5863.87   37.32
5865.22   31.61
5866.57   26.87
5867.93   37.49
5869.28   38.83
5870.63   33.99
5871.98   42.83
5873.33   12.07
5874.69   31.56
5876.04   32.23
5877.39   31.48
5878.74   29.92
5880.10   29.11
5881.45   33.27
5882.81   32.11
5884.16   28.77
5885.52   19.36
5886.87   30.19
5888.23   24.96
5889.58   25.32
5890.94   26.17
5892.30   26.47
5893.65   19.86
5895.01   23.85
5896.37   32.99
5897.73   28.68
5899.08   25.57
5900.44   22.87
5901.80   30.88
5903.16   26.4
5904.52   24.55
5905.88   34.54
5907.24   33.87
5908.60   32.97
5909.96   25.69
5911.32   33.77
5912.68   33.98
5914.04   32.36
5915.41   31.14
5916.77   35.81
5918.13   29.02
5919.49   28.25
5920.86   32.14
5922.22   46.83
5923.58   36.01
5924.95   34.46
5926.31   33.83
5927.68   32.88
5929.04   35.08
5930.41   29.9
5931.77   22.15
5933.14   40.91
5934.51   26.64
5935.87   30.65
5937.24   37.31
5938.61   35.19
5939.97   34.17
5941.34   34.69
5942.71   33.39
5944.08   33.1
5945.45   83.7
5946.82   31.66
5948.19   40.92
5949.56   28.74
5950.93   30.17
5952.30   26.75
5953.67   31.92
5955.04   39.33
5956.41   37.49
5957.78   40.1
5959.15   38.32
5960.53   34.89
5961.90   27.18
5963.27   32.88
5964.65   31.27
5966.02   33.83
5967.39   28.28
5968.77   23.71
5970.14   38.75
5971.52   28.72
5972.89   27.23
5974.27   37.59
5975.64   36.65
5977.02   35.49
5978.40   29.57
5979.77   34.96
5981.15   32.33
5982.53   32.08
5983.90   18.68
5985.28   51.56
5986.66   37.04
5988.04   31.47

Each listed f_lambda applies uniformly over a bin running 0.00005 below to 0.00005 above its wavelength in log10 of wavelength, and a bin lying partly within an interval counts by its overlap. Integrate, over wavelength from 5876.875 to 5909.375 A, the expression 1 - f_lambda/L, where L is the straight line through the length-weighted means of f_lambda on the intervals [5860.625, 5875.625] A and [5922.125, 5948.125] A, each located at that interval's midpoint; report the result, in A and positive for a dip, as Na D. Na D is 5.72 A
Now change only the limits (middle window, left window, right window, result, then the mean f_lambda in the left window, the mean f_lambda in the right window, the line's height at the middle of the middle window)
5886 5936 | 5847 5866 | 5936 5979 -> 5.22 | 32.5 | 34.9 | 33.8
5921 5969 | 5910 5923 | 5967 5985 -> -3.51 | 33.3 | 31.6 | 32.5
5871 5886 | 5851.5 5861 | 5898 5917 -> 0.85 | 32.3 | 30.2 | 31.3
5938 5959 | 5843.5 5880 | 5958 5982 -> -3.16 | 32.4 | 32.6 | 32.6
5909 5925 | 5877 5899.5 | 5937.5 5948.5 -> 0.58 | 27.5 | 40.7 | 34.4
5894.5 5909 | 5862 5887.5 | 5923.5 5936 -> 1.36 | 31.4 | 32.1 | 31.8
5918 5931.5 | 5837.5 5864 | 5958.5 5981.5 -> -0.36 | 33.4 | 32.4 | 32.8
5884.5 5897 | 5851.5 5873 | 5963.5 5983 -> 2.91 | 33.7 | 32.2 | 33.3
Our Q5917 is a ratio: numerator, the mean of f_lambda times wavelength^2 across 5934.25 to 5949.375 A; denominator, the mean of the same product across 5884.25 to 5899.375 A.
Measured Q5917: 1.51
